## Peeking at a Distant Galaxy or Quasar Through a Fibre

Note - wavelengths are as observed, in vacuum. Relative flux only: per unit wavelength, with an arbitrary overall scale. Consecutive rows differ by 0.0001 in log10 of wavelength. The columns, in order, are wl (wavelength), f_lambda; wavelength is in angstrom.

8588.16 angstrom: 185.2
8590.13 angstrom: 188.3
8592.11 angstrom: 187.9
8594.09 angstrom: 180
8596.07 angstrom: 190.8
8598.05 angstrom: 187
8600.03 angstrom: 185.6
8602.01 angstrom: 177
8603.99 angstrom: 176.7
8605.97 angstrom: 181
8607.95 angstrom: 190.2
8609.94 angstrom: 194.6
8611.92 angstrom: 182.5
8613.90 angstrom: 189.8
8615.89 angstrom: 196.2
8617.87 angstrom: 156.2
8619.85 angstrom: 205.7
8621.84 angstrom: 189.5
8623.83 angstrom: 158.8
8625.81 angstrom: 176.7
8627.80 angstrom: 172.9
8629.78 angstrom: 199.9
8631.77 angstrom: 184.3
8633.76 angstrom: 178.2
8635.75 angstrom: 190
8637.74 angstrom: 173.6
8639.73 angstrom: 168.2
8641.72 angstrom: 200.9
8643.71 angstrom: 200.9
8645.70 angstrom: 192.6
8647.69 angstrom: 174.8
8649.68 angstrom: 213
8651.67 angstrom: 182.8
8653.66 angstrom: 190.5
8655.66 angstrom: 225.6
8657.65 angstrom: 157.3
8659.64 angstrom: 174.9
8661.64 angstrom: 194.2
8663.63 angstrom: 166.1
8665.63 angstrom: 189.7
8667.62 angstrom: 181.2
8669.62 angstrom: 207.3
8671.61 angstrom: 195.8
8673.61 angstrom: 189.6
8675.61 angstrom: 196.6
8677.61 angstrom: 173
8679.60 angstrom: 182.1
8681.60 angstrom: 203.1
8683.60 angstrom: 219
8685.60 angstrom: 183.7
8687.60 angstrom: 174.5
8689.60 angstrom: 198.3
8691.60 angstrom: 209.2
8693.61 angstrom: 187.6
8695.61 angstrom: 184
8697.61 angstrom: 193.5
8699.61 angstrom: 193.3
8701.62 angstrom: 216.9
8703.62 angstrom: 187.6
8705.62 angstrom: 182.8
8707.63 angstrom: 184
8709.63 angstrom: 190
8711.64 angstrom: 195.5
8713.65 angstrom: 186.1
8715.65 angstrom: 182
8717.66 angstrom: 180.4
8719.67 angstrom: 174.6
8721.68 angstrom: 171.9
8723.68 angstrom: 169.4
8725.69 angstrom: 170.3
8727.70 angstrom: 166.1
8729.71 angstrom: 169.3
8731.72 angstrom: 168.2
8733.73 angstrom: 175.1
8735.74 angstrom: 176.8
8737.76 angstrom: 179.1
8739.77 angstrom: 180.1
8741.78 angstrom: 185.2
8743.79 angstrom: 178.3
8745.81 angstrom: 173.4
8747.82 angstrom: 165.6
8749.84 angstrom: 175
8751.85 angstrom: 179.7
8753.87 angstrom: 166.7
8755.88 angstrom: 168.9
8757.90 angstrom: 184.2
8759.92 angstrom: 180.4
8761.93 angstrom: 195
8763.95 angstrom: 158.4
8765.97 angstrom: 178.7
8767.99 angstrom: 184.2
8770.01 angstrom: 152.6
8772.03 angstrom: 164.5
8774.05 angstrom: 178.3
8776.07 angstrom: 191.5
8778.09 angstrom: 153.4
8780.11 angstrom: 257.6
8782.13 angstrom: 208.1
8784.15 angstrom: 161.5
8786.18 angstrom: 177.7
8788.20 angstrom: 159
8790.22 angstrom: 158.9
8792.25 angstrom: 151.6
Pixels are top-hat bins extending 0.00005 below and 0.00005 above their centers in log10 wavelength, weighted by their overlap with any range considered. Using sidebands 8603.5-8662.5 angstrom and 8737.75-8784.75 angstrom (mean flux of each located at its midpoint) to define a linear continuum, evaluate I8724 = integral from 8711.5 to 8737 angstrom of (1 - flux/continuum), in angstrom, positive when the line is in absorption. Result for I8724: 0.9 angstrom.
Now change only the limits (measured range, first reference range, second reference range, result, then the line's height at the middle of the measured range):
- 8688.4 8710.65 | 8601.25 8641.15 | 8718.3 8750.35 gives -2.1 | 176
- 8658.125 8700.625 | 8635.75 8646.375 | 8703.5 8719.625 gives -0.9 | 186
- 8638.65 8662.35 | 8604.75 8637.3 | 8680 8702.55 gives -0.1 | 189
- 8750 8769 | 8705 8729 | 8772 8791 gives 0.4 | 181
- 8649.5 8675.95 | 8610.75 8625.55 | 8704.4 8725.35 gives -1.1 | 182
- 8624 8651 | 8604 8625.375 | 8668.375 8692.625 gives 0.3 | 187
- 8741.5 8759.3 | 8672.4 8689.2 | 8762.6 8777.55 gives 0.2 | 176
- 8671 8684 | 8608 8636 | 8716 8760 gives -1.0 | 179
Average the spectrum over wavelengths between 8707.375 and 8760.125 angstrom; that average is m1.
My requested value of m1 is 177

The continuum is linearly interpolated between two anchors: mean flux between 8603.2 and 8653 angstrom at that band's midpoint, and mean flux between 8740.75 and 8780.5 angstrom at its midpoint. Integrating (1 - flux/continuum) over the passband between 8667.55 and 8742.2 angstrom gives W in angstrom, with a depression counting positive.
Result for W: -2.1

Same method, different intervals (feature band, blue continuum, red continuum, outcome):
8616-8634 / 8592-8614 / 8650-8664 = 0.4 angstrom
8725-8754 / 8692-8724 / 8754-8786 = 1.5 angstrom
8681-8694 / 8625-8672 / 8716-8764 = -1.1 angstrom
